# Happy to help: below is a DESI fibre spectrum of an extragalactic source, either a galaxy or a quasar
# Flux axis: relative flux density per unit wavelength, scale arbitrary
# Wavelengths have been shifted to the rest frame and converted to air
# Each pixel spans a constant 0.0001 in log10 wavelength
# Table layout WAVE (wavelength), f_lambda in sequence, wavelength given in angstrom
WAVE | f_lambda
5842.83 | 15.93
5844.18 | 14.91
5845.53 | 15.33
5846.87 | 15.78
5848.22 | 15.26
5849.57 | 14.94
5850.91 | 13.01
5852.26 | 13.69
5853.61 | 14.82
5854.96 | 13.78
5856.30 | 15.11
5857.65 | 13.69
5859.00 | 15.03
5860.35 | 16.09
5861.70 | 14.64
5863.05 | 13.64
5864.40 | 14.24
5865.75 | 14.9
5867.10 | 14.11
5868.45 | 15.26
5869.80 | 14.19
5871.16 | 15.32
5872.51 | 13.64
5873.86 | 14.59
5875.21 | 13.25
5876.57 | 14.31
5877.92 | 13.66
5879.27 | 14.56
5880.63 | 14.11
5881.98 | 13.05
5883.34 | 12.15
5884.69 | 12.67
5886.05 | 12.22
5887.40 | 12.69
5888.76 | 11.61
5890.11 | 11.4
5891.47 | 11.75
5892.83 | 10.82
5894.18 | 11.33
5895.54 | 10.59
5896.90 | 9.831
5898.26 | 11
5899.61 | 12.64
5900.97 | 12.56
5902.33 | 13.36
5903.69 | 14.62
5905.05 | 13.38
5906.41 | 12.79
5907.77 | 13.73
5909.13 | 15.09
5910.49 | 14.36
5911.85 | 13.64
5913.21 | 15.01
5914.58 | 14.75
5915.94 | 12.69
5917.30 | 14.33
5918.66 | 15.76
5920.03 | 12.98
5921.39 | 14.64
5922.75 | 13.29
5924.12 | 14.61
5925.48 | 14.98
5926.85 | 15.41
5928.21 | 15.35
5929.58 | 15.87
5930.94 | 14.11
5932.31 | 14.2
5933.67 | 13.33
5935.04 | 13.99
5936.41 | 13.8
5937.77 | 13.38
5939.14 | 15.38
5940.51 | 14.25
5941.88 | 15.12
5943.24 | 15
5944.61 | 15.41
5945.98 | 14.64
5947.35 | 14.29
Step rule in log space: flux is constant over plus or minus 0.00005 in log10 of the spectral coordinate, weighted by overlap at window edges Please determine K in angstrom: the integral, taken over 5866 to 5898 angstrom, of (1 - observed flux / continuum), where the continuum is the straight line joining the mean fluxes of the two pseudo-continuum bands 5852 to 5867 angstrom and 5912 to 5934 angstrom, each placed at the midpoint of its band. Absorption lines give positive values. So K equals 3.5 angstrom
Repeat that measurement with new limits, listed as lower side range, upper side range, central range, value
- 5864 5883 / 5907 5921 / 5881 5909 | 3.79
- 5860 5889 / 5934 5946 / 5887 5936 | 2.85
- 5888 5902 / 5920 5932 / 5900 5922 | -1.50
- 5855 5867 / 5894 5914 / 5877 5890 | 0.79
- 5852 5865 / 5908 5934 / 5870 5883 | 0.43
